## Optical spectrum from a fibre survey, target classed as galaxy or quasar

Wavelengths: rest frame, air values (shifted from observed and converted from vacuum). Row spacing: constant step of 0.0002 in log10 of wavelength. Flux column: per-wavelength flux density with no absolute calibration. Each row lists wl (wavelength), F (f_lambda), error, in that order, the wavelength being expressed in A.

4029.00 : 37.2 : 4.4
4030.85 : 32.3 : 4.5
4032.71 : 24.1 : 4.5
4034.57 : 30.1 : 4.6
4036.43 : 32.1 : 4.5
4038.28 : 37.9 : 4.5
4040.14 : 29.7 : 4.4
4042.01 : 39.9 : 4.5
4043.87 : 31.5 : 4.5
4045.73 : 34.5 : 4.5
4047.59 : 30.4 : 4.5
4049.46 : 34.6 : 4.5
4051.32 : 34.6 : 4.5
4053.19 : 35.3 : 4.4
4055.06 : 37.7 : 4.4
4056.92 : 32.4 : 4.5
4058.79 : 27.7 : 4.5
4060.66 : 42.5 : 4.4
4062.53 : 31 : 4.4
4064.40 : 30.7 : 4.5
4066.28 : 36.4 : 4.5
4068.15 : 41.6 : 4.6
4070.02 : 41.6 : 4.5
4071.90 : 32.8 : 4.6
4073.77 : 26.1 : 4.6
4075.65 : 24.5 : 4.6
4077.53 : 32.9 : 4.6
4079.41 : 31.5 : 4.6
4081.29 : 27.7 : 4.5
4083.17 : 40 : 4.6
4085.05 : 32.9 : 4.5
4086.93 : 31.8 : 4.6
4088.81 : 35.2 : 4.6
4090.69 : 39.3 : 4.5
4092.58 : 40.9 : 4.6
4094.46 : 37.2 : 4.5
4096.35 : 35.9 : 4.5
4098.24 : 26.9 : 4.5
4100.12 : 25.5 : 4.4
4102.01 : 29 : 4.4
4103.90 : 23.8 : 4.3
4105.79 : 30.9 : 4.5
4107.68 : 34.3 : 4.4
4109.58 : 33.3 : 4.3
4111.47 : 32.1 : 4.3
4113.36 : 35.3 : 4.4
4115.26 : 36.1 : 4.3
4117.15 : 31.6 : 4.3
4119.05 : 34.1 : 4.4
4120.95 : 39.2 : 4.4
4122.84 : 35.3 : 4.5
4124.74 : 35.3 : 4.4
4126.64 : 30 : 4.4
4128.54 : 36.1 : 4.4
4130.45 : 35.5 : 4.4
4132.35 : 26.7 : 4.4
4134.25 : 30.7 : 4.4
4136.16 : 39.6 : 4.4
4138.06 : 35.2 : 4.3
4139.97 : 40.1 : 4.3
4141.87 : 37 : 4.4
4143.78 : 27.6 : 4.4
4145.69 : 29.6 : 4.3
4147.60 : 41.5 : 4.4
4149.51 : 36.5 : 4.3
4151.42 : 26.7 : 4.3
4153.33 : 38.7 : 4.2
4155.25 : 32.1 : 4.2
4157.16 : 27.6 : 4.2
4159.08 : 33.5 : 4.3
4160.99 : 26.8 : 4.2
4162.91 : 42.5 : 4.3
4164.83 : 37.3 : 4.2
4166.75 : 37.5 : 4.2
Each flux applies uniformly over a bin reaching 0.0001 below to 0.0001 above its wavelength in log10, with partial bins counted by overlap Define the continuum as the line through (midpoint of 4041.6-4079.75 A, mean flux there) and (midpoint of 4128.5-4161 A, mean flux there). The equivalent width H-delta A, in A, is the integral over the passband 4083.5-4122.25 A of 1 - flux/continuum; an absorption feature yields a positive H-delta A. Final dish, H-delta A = 0.3 A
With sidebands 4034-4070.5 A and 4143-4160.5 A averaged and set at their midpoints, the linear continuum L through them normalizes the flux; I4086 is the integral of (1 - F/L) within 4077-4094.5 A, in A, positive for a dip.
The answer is -0.5 A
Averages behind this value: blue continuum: 34.6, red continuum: 32.5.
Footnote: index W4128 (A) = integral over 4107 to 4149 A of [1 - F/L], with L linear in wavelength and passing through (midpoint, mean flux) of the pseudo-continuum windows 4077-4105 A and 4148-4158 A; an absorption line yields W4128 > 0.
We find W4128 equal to -2.0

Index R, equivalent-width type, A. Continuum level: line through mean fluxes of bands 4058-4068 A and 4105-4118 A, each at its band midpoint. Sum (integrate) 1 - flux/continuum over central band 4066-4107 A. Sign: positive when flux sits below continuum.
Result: 1.25 A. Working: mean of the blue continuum 34.4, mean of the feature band 32.9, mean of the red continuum 33.4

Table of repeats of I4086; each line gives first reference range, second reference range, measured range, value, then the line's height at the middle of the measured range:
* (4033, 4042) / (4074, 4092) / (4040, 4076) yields -1.48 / 32.7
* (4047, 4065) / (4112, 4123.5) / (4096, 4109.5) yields 2.09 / 34.8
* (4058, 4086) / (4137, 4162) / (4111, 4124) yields -0.61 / 33.3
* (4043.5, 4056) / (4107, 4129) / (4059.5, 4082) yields 0.65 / 34.3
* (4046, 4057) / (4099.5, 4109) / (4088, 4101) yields -1.93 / 30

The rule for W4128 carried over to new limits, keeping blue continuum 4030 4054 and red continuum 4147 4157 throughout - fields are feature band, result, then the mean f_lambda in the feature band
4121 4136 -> 0.2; 33.5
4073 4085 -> 0.9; 30.7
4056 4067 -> -0.1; 33.4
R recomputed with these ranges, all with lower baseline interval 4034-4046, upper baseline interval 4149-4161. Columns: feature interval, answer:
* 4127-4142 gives -1.2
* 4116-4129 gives -0.8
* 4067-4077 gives 0.0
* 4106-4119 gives -0.4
